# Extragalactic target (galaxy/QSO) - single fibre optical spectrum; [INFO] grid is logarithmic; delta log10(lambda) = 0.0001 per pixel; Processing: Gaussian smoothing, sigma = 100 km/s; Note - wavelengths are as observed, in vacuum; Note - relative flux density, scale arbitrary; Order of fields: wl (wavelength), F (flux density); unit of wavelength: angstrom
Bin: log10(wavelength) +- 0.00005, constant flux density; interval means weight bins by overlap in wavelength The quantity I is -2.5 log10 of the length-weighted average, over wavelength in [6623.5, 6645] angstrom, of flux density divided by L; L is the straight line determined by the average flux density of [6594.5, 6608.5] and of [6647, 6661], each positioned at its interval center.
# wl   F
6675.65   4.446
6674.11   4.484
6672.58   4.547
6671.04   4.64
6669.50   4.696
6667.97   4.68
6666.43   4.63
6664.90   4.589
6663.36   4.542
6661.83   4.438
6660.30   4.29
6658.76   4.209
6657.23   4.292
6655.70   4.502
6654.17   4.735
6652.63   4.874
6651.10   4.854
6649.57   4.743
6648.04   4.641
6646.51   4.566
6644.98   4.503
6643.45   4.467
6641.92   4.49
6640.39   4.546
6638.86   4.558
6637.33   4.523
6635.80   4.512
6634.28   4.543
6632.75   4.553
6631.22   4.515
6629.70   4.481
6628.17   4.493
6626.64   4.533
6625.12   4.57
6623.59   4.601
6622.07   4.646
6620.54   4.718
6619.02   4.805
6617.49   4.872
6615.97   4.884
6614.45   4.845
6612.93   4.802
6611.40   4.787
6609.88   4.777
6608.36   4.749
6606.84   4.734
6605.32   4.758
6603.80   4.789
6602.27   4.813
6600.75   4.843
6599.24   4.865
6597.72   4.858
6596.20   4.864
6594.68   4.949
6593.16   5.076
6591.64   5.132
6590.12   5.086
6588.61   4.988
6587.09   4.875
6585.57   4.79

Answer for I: 0.03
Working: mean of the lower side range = 4.82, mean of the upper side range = 4.57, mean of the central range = 4.52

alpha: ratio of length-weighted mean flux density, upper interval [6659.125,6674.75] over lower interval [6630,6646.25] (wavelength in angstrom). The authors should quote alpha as 1.0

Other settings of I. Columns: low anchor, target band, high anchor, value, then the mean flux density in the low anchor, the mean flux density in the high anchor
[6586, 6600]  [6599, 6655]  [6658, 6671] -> 0.017 mag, 4.96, 4.52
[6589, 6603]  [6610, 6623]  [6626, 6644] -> -0.016 mag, 4.95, 4.52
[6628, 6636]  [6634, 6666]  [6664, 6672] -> 0.008 mag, 4.52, 4.64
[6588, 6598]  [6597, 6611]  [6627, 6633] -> 0.012 mag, 5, 4.51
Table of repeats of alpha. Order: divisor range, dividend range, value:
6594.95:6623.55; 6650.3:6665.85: 0.95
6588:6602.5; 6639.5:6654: 0.94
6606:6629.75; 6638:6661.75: 0.96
